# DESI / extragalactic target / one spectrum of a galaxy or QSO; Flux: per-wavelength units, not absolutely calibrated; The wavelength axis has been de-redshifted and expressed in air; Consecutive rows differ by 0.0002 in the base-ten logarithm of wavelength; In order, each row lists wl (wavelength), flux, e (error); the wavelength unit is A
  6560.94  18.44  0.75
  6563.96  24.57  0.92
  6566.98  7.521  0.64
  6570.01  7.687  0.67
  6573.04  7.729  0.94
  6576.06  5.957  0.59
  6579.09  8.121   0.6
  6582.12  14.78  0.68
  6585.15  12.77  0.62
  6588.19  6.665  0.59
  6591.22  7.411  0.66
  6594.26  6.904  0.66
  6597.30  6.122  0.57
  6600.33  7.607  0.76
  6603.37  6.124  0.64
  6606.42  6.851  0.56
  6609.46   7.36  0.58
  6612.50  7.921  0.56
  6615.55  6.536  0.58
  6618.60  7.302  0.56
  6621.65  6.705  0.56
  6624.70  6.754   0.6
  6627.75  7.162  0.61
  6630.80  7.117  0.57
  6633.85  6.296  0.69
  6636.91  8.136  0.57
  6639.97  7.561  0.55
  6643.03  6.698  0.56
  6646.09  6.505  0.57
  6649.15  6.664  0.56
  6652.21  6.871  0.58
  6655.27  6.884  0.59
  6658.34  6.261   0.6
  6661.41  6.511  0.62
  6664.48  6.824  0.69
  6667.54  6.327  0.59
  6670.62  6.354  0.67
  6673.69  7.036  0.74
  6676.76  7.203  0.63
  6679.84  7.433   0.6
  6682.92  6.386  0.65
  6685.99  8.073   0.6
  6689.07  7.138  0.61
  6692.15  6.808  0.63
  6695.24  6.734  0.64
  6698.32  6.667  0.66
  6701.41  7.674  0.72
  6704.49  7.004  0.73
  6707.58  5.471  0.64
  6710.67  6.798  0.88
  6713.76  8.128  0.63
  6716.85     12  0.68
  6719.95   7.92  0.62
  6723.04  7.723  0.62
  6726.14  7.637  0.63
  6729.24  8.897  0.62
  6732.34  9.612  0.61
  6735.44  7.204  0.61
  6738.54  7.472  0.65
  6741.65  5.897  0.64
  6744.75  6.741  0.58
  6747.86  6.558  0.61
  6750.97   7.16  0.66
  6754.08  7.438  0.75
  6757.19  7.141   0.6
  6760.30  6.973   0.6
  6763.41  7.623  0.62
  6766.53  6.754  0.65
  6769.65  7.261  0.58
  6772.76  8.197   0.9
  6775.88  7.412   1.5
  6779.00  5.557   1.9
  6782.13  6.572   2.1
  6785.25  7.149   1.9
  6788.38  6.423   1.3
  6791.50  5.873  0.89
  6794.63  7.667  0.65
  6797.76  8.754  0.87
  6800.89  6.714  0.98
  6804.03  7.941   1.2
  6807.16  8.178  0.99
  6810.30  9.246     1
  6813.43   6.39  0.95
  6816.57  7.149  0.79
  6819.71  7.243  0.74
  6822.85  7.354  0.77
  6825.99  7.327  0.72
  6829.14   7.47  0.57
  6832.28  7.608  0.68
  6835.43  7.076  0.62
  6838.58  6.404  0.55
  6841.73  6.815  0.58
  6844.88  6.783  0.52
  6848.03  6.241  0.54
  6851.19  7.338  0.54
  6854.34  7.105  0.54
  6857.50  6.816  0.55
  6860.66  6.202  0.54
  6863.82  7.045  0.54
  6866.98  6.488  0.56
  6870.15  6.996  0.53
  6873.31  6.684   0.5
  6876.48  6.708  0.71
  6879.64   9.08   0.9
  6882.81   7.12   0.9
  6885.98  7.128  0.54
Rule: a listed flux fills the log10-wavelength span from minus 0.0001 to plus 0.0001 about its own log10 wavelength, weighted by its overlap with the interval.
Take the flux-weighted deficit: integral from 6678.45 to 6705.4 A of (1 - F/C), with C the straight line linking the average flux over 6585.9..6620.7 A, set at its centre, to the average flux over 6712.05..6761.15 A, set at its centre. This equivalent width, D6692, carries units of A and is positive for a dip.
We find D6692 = 1.6 A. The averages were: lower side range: 7.1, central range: 7.1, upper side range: 7.79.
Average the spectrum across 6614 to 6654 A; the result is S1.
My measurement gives 6.95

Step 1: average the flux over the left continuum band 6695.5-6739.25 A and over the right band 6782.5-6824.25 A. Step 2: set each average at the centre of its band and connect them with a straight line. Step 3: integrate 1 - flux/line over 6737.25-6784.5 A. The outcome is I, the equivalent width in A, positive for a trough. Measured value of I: 3.9 A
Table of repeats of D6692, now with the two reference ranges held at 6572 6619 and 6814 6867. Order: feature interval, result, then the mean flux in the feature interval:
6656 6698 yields 4.1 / 6.85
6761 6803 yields 0.6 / 7.08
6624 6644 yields 1.6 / 7.13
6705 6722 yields -1.2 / 7.99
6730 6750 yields 0.1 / 7.31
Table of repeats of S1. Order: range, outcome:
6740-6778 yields 7.08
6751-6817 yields 7.26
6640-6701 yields 6.84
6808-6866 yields 7.1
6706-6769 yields 7.55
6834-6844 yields 6.76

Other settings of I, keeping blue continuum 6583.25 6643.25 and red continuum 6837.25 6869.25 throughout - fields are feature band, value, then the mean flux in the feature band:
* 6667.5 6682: 0.6 A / 6.9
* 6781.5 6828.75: -3.4 A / 7.35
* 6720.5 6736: -2.6 A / 8.26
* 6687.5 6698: 0.4 A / 6.87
